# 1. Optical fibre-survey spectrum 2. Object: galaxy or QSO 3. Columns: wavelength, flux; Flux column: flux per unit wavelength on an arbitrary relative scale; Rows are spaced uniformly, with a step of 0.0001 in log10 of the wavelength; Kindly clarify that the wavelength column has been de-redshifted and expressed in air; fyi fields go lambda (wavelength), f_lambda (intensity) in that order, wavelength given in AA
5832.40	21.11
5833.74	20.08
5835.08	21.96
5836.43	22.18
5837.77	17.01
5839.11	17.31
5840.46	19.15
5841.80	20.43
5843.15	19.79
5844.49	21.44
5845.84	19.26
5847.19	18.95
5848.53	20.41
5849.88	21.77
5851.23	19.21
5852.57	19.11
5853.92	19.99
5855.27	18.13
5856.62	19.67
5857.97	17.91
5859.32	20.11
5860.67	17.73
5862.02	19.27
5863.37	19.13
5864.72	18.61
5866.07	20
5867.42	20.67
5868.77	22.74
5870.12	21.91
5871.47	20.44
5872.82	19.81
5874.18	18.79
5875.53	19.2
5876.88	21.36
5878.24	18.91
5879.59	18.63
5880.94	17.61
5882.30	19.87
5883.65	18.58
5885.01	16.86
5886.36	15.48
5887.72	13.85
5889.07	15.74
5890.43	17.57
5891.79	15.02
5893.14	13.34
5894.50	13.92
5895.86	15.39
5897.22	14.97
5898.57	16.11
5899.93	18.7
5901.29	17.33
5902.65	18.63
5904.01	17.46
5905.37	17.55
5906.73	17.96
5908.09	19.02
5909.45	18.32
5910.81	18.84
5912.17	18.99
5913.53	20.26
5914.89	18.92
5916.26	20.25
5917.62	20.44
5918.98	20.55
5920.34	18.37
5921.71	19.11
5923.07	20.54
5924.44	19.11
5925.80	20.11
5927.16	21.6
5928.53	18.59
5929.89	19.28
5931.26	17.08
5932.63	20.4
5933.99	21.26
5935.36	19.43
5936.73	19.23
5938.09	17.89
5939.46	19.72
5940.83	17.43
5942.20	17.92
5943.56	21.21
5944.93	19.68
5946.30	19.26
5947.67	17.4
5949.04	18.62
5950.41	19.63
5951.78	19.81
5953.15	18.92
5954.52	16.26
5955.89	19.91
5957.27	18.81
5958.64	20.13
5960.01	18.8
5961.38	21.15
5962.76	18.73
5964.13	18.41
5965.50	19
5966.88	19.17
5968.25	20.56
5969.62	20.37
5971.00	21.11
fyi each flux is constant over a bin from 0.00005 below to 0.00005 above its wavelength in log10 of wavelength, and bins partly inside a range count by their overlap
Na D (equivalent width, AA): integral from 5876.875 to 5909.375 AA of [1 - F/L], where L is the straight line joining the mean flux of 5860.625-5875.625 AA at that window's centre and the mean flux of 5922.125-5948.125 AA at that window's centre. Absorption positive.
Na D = 4.5 AA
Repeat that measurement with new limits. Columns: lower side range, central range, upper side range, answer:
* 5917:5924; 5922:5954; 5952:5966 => 0.2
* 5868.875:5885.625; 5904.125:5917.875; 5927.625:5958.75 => 0.2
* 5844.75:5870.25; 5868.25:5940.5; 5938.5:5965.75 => 3.2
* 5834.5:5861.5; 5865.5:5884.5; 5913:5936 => -0.2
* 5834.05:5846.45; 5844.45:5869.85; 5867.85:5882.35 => 0.3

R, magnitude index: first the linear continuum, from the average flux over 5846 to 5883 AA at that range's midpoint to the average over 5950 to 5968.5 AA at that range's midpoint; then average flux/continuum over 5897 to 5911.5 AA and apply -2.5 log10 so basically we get 0.095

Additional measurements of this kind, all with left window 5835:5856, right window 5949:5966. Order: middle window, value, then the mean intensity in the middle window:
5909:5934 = -0.01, 19.5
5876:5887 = 0.06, 18.4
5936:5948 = 0.02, 18.9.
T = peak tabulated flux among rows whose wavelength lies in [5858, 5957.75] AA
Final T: 22.74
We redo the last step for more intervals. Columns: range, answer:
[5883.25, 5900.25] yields 18.7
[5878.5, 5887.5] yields 19.87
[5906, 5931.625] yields 21.6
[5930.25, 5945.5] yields 21.26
